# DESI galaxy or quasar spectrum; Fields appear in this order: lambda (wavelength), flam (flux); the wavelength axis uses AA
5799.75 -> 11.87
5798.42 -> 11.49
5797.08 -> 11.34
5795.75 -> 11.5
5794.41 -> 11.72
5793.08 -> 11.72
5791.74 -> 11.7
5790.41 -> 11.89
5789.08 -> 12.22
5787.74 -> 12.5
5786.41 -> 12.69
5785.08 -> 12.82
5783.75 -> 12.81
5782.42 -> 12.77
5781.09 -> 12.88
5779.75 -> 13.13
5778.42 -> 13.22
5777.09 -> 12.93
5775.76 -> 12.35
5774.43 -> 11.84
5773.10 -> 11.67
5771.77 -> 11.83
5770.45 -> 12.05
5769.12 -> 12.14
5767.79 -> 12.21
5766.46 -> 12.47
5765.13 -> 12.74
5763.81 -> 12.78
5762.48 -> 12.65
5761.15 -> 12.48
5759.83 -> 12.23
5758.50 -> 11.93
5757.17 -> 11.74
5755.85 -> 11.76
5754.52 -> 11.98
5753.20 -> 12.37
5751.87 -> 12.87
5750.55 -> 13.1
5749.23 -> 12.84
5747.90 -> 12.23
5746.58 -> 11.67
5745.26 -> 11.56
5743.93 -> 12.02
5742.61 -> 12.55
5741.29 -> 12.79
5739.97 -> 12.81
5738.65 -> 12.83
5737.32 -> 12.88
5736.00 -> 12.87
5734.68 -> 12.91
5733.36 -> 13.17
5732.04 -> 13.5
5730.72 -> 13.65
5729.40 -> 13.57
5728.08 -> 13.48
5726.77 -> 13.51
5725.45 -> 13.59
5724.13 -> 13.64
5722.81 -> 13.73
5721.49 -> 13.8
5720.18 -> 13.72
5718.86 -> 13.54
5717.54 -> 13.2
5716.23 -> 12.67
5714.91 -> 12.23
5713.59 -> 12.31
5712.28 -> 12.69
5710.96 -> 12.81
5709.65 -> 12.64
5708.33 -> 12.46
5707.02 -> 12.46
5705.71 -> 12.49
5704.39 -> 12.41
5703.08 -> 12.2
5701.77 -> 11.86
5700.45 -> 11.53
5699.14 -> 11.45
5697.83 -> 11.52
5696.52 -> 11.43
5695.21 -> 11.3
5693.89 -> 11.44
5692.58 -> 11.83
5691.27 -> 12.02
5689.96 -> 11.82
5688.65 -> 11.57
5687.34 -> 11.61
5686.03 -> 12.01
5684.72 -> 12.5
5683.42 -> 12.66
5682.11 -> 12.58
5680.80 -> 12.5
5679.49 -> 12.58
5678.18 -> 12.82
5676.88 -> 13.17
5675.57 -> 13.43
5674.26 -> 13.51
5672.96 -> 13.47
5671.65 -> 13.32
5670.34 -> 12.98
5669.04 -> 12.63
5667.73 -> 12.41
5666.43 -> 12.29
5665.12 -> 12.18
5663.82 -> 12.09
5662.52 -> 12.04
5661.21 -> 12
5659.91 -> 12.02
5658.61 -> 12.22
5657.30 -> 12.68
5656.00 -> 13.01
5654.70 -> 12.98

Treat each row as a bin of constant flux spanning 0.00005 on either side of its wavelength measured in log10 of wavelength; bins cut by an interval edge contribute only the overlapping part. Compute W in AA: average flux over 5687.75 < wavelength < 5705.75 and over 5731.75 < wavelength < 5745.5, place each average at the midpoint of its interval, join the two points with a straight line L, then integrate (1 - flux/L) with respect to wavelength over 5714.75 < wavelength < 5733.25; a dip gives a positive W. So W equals -1.6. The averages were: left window 11.7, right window 12.7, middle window 13.4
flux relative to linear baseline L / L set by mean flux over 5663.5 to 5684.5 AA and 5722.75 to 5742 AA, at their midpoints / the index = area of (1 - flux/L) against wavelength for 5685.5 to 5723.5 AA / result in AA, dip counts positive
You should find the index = 2.13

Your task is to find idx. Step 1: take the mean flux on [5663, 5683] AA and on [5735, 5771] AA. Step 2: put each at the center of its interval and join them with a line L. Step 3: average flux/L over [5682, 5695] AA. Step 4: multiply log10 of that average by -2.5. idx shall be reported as 0.07 mag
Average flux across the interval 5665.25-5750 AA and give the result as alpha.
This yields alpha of 12.6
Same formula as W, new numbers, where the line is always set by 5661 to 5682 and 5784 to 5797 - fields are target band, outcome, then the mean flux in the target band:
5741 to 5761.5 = 0.1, 12.2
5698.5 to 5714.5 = 0.3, 12.3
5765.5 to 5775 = 0.1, 12.1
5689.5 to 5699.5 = 0.8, 11.6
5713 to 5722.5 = -0.5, 13.1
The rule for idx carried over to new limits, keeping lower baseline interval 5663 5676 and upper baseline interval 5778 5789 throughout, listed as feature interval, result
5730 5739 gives -0.03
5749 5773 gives 0.04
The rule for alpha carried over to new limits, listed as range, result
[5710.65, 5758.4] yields 12.8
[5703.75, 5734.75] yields 13.1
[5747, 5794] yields 12.4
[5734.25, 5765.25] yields 12.4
